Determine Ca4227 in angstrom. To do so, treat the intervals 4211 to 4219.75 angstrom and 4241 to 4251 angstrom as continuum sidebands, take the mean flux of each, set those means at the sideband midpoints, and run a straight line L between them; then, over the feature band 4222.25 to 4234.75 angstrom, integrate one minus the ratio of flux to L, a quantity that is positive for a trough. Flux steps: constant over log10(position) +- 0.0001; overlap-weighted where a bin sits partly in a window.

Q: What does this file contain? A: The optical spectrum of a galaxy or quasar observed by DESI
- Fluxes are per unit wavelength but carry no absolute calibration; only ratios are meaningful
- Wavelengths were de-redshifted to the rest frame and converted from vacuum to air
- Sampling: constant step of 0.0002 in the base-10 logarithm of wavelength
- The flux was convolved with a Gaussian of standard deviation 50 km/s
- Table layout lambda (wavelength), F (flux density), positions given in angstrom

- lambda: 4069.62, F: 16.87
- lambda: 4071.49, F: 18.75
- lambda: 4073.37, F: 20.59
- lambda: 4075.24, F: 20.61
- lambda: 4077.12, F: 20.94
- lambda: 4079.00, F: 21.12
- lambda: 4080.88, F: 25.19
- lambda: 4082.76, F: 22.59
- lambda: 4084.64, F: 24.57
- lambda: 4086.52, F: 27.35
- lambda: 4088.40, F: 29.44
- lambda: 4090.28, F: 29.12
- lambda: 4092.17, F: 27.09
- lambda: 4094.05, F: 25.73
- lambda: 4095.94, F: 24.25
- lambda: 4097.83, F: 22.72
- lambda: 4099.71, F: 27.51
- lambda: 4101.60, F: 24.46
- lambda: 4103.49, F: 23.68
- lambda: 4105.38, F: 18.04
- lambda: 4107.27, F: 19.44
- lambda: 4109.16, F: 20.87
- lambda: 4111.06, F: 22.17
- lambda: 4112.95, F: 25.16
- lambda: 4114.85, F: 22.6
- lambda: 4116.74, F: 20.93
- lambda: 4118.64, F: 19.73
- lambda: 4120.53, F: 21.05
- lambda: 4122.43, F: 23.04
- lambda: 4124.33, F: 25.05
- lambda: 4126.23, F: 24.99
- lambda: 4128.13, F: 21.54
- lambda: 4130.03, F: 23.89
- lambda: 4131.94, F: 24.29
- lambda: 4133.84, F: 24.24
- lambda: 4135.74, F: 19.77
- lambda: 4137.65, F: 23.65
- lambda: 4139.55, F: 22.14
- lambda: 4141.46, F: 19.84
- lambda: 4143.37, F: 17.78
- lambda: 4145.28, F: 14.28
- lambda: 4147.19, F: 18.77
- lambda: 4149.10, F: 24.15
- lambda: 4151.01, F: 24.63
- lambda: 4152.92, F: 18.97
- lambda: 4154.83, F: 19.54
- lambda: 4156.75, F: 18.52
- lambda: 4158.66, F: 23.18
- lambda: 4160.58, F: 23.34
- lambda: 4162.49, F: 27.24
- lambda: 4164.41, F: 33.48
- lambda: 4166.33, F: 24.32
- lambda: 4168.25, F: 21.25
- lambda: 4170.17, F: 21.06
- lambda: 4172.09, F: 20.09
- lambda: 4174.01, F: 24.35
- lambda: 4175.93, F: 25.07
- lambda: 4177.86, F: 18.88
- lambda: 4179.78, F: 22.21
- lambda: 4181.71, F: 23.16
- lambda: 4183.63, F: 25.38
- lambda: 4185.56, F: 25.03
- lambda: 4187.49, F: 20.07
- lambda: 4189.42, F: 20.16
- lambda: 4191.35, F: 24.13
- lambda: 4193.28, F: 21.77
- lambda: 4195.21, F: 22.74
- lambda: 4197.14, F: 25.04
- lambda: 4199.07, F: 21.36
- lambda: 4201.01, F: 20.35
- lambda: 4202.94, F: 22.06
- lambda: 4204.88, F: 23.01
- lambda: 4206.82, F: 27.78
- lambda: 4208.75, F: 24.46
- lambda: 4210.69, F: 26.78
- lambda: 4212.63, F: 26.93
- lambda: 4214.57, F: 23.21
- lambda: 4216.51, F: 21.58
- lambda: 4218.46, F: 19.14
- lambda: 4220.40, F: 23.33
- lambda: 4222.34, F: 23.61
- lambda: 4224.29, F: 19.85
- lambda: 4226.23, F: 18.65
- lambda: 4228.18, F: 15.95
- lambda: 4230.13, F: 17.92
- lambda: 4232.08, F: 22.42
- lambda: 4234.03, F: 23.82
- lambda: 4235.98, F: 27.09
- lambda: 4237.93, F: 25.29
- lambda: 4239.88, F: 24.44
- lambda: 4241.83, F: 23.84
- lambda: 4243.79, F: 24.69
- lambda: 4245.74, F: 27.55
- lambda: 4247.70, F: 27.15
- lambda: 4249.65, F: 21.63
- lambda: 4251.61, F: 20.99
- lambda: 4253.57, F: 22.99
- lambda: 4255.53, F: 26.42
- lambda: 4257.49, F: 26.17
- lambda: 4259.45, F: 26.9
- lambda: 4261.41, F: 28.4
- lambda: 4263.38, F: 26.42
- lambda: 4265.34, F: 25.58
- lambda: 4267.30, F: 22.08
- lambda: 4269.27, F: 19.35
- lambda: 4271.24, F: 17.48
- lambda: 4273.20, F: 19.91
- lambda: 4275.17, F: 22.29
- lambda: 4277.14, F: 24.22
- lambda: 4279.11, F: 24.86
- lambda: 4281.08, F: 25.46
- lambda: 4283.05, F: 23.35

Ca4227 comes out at 2.0 angstrom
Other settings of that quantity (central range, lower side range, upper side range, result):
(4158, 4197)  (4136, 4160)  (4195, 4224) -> -2.8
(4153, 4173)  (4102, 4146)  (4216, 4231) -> -1.9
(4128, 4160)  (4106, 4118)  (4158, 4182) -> 2.3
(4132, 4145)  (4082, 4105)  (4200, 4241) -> 1.8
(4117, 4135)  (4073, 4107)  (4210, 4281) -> 0.7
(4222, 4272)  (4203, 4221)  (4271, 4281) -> -0.6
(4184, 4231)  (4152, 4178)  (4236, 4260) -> 3.1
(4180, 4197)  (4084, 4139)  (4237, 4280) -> 0.7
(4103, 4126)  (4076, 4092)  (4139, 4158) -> 0.7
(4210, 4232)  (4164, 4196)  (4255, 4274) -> 1.8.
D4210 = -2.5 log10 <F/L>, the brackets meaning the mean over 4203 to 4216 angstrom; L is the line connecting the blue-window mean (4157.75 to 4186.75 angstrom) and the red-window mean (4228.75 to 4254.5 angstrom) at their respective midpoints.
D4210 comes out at -0.05 mag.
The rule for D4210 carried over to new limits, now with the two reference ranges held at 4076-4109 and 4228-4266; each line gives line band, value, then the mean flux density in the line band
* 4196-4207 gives 0.07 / 22.9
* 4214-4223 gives 0.11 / 22.1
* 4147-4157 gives 0.15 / 21.1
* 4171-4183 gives 0.09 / 22.4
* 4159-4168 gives -0.09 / 26.4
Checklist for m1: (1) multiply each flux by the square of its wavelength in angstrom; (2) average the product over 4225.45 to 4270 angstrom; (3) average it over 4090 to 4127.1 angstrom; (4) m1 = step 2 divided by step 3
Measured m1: 1.09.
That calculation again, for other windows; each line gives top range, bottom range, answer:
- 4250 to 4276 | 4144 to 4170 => 1.10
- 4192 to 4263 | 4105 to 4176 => 1.11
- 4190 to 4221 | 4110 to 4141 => 1.07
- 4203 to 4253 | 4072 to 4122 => 1.06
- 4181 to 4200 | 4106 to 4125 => 1.08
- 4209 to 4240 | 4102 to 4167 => 1.06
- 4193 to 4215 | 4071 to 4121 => 1.08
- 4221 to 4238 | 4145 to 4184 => 0.98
